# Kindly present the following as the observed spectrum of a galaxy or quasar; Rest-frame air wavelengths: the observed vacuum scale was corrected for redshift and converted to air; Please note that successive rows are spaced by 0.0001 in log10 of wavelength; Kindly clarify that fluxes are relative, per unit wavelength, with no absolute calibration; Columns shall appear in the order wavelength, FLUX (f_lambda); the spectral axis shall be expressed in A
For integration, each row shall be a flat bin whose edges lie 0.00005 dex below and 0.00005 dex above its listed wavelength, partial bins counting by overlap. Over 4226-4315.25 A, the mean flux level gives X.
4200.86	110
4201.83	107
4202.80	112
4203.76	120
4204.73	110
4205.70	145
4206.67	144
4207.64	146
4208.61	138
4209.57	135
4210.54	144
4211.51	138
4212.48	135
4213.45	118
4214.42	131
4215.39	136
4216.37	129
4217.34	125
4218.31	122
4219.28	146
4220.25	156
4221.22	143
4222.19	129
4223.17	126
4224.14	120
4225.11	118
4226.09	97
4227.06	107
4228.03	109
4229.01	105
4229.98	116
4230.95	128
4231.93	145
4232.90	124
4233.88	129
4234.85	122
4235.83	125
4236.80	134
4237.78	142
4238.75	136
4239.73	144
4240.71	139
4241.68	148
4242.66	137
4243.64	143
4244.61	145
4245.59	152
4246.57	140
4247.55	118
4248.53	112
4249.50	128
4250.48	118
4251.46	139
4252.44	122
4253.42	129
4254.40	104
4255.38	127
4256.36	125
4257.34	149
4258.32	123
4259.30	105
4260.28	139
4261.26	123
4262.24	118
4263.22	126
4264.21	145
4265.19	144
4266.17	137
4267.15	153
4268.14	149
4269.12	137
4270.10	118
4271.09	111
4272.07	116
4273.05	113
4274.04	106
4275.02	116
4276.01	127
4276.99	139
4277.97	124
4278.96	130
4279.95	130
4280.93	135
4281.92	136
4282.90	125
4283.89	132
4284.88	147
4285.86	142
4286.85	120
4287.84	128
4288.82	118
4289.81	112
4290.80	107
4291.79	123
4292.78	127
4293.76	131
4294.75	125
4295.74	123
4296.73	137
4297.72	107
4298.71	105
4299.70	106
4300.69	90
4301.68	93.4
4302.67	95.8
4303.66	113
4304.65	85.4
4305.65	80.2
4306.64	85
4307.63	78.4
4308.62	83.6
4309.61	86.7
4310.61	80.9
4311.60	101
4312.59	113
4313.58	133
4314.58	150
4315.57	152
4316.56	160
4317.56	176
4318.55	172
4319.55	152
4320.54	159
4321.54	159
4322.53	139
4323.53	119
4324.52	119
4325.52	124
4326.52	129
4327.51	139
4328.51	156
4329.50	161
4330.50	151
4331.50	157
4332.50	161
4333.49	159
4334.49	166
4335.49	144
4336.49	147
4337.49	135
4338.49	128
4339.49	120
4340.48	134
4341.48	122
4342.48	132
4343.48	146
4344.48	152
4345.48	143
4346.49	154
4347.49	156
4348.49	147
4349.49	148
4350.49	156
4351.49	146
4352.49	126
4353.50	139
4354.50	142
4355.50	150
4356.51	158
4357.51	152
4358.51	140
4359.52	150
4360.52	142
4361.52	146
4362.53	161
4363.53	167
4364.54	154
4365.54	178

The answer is 122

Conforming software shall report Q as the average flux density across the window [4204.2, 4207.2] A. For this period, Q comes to 133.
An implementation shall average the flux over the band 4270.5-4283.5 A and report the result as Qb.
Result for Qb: 124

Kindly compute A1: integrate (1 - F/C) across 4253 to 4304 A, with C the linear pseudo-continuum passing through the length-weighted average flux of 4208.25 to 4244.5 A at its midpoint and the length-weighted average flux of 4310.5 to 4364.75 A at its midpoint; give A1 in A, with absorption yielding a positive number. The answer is 4.9 A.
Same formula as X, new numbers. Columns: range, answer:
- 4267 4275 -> 124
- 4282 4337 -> 127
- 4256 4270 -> 133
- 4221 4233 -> 120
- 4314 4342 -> 146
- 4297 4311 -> 92.9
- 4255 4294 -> 128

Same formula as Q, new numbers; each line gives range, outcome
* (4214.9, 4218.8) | 128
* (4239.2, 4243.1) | 142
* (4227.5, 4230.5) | 110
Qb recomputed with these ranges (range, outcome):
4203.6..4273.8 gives 130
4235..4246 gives 140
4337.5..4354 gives 140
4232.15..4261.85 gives 131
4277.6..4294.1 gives 127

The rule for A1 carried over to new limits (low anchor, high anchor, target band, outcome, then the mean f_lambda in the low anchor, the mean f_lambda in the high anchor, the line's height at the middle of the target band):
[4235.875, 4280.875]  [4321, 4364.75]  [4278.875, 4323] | 5.1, 130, 145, 138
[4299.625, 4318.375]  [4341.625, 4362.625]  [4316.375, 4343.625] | -3.9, 110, 146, 128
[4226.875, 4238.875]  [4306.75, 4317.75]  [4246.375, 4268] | -1.1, 125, 117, 122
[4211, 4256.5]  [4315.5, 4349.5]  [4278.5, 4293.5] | 1.1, 129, 146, 138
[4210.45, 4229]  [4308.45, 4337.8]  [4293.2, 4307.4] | 3.3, 127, 140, 137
